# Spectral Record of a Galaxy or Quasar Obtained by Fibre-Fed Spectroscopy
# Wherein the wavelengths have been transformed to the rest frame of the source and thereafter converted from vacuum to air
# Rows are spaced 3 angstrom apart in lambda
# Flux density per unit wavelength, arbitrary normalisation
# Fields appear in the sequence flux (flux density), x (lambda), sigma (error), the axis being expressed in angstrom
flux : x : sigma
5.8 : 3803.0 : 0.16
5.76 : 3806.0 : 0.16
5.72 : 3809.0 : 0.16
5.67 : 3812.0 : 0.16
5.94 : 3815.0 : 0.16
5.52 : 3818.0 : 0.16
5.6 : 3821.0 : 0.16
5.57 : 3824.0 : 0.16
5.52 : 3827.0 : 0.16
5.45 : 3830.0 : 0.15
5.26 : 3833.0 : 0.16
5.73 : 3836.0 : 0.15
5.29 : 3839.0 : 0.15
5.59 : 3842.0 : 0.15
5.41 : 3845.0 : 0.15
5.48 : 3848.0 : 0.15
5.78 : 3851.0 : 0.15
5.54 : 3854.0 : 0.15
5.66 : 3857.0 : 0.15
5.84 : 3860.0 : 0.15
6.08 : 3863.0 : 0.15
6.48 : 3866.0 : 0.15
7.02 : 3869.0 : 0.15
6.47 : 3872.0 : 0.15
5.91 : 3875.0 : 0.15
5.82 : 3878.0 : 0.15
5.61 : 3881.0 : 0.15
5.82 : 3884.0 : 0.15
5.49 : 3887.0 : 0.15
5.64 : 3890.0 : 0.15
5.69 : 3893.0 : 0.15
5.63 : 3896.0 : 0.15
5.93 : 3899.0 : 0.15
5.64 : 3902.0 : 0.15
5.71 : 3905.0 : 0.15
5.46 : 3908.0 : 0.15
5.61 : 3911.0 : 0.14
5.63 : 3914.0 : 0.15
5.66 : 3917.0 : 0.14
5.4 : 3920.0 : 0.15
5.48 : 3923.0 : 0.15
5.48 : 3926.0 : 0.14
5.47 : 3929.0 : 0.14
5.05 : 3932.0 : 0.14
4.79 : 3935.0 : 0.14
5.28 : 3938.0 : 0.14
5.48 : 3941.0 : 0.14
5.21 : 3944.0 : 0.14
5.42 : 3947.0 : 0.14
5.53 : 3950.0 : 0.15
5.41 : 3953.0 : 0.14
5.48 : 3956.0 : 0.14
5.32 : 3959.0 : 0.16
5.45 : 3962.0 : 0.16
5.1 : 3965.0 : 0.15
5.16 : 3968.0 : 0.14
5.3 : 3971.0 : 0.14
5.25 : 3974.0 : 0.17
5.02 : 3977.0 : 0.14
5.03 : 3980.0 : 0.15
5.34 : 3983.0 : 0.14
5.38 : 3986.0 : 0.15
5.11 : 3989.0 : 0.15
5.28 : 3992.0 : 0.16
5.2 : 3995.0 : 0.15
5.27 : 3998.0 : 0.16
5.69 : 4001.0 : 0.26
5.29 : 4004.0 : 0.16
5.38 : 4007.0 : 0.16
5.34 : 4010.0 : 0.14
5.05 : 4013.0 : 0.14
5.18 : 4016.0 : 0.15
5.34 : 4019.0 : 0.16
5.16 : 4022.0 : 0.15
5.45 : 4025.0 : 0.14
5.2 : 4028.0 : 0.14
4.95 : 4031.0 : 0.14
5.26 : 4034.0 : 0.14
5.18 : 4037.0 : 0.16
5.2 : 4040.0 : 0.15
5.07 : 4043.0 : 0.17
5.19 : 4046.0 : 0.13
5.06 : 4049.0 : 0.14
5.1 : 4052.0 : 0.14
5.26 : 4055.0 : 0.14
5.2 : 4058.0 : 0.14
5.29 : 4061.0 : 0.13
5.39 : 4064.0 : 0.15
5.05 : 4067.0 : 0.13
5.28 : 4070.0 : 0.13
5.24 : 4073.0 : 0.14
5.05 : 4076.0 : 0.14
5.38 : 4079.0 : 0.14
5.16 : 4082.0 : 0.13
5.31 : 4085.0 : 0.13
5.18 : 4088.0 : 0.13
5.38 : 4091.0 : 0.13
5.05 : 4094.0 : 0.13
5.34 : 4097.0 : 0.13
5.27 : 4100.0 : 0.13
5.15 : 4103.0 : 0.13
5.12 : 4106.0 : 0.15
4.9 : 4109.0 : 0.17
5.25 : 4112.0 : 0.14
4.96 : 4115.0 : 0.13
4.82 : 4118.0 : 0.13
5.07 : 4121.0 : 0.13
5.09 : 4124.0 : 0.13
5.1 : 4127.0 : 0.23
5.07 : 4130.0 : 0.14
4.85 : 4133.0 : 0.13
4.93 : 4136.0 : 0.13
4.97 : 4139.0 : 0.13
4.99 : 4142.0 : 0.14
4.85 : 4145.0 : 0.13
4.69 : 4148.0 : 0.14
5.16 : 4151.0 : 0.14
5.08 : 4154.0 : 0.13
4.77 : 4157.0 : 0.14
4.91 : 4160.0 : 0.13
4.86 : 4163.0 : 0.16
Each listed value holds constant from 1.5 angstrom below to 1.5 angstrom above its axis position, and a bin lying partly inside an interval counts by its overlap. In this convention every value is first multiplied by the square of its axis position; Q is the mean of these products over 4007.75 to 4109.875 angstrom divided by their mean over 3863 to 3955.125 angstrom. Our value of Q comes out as 1.0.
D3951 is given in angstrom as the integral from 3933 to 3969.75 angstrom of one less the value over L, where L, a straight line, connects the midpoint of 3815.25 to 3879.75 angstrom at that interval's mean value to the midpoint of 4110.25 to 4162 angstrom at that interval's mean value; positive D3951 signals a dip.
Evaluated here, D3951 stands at 1.2 angstrom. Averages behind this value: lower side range 5.77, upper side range 4.97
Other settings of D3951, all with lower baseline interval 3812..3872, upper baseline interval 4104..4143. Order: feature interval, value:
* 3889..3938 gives 0.4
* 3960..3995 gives 1.1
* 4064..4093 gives -0.6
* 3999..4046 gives 0.2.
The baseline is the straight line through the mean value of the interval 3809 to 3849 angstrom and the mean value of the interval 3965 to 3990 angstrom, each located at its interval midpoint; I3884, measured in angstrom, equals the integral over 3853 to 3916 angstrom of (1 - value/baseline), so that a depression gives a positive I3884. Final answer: -5.0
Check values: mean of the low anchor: 5.55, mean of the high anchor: 5.19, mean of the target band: 5.84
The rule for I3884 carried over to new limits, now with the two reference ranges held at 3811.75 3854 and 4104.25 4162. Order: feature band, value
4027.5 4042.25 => 0.04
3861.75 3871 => -1.76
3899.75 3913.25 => -0.53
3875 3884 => -0.49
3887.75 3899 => -0.50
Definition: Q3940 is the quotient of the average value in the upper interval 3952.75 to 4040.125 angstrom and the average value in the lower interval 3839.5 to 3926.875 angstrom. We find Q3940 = 0.91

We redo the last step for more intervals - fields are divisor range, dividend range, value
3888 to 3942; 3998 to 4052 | 0.95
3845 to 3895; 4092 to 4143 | 0.86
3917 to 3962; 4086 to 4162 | 0.94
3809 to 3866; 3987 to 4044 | 0.93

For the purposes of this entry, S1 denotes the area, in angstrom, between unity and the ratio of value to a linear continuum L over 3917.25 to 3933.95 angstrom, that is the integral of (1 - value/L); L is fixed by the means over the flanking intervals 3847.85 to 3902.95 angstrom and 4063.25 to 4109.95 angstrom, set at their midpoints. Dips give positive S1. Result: 1.0 angstrom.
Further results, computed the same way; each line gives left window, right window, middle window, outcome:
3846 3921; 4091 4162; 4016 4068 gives 0.9 angstrom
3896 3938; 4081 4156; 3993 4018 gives 0.0 angstrom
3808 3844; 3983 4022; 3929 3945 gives 0.6 angstrom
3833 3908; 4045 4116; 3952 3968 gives 0.6 angstrom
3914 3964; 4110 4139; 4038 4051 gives 0.1 angstrom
